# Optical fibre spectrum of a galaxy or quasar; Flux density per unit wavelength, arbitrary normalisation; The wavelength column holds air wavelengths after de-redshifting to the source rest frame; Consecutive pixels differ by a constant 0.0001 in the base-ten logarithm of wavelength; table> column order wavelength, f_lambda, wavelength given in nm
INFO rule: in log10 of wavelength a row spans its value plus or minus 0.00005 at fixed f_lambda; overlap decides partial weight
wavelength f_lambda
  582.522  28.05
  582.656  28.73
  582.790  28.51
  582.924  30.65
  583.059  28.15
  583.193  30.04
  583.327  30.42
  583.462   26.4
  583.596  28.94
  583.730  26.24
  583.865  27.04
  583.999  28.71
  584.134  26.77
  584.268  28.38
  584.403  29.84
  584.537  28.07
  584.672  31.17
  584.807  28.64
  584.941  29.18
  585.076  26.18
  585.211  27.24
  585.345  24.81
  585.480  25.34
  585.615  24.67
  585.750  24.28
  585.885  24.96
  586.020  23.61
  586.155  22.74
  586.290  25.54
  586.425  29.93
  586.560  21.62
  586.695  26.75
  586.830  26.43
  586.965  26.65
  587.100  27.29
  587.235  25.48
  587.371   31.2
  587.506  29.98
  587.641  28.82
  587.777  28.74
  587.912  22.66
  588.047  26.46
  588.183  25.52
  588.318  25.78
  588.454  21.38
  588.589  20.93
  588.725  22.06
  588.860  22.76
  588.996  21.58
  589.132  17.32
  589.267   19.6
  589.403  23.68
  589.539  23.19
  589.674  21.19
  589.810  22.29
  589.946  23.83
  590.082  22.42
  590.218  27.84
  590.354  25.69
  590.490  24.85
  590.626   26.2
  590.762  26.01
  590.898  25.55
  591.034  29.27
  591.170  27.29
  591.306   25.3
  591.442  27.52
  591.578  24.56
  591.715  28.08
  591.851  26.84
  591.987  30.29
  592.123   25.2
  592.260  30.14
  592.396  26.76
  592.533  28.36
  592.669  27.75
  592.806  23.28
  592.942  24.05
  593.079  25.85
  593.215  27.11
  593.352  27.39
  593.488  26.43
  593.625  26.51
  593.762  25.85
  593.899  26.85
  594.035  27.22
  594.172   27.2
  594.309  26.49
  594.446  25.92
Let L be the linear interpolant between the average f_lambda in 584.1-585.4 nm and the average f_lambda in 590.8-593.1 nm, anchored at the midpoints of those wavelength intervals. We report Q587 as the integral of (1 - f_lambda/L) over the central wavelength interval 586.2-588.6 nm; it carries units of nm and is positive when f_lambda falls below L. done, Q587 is 0.12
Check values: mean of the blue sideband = 28.1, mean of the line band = 26.3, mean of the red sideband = 26.8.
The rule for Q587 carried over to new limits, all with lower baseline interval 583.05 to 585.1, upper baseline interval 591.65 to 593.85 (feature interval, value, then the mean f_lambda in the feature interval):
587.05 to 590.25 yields 0.40 nm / 24.2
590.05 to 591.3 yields 0.05 nm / 26.2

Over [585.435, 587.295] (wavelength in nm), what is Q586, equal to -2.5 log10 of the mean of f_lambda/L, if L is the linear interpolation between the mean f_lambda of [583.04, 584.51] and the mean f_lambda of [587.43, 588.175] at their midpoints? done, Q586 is 0.09 mag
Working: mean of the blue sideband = 28.3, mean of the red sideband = 27.2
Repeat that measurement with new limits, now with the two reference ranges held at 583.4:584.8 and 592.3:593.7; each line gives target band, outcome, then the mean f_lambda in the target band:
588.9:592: 0.094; 24.7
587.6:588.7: 0.107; 24.8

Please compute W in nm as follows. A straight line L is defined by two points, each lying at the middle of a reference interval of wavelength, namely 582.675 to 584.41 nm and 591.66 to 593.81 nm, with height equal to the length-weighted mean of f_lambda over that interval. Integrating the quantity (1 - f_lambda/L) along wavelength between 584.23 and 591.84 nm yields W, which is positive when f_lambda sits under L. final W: 0.597 nm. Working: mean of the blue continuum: 28.4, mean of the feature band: 25.5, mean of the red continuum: 26.9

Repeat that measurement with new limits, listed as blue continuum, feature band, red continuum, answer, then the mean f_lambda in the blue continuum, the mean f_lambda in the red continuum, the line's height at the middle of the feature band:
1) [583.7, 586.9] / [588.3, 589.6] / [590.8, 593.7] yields 0.25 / 26.6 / 26.8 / 26.7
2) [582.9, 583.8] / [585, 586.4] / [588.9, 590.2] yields 0.05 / 28.6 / 21.9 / 26.1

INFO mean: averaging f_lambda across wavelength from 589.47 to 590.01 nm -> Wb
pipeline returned 22.6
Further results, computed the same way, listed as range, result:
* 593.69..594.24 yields 26.8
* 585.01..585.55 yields 25.9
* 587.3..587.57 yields 30.5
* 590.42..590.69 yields 25.5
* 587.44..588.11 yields 27.3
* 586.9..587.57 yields 28.1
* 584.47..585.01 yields 29.3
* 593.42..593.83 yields 26.2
